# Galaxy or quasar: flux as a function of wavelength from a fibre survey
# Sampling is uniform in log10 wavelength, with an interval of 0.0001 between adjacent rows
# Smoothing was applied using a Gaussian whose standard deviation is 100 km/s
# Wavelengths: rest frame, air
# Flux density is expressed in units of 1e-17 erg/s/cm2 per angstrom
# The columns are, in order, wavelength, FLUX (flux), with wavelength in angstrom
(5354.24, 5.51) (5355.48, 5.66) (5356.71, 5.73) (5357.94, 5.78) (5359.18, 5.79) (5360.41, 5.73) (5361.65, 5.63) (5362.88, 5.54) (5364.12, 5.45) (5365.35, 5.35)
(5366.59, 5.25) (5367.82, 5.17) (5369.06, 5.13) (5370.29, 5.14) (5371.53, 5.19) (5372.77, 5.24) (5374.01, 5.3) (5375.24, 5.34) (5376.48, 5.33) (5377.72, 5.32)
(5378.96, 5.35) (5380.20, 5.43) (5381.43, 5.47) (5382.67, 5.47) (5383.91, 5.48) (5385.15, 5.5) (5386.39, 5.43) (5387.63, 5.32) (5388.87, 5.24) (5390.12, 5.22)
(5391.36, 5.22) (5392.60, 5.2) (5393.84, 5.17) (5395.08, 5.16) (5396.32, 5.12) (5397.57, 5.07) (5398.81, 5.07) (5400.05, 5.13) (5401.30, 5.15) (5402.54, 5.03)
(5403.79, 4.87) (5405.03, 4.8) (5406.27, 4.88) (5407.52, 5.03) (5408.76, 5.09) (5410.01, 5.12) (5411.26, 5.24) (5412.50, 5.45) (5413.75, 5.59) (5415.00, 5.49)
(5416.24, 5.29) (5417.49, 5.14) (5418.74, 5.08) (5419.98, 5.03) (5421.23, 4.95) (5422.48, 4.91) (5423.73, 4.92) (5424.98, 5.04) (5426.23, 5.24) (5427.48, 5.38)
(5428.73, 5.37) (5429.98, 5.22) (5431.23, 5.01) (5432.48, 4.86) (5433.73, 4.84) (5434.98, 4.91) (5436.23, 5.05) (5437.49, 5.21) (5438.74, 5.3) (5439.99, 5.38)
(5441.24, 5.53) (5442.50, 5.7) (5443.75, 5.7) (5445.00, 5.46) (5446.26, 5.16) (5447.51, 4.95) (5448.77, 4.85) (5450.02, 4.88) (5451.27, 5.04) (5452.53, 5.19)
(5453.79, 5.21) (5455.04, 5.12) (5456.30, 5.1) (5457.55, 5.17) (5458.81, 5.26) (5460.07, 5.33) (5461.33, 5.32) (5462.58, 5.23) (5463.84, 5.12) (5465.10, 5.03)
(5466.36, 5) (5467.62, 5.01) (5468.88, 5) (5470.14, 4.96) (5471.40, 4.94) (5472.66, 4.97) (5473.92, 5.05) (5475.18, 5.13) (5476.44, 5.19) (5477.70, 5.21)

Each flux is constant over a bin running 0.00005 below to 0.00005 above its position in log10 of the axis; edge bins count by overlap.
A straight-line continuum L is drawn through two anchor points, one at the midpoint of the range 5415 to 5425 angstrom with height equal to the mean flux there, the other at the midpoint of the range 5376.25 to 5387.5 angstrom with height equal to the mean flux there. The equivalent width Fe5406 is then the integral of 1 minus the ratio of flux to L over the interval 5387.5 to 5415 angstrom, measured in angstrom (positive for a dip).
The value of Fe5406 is 0.5 angstrom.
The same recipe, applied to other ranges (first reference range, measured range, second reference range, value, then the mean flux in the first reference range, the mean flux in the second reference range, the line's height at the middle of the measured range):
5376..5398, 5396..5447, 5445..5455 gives 0.1 angstrom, 5.31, 5.07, 5.18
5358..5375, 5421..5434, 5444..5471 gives 0.3 angstrom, 5.39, 5.12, 5.21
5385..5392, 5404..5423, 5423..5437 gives 0.1 angstrom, 5.31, 5.07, 5.17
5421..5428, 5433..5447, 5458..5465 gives -0.4 angstrom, 5.07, 5.23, 5.14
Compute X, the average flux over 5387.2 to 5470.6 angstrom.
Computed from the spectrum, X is 5.15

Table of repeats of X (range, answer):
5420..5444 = 5.17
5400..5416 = 5.15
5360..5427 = 5.23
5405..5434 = 5.13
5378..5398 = 5.31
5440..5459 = 5.23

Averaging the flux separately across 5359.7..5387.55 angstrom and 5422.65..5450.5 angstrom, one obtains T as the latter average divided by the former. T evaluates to 0.96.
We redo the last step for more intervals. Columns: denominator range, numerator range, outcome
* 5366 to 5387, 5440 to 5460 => 0.98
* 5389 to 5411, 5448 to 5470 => 1.00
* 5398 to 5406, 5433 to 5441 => 1.03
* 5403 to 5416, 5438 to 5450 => 1.03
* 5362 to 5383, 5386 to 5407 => 0.96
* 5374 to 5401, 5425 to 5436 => 0.96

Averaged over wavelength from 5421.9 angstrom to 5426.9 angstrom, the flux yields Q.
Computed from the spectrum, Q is 5.03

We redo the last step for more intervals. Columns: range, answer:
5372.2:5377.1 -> 5.3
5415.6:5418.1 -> 5.23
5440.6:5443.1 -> 5.6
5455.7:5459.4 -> 5.18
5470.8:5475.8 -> 5.02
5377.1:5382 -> 5.4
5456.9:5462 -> 5.27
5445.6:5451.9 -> 4.98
